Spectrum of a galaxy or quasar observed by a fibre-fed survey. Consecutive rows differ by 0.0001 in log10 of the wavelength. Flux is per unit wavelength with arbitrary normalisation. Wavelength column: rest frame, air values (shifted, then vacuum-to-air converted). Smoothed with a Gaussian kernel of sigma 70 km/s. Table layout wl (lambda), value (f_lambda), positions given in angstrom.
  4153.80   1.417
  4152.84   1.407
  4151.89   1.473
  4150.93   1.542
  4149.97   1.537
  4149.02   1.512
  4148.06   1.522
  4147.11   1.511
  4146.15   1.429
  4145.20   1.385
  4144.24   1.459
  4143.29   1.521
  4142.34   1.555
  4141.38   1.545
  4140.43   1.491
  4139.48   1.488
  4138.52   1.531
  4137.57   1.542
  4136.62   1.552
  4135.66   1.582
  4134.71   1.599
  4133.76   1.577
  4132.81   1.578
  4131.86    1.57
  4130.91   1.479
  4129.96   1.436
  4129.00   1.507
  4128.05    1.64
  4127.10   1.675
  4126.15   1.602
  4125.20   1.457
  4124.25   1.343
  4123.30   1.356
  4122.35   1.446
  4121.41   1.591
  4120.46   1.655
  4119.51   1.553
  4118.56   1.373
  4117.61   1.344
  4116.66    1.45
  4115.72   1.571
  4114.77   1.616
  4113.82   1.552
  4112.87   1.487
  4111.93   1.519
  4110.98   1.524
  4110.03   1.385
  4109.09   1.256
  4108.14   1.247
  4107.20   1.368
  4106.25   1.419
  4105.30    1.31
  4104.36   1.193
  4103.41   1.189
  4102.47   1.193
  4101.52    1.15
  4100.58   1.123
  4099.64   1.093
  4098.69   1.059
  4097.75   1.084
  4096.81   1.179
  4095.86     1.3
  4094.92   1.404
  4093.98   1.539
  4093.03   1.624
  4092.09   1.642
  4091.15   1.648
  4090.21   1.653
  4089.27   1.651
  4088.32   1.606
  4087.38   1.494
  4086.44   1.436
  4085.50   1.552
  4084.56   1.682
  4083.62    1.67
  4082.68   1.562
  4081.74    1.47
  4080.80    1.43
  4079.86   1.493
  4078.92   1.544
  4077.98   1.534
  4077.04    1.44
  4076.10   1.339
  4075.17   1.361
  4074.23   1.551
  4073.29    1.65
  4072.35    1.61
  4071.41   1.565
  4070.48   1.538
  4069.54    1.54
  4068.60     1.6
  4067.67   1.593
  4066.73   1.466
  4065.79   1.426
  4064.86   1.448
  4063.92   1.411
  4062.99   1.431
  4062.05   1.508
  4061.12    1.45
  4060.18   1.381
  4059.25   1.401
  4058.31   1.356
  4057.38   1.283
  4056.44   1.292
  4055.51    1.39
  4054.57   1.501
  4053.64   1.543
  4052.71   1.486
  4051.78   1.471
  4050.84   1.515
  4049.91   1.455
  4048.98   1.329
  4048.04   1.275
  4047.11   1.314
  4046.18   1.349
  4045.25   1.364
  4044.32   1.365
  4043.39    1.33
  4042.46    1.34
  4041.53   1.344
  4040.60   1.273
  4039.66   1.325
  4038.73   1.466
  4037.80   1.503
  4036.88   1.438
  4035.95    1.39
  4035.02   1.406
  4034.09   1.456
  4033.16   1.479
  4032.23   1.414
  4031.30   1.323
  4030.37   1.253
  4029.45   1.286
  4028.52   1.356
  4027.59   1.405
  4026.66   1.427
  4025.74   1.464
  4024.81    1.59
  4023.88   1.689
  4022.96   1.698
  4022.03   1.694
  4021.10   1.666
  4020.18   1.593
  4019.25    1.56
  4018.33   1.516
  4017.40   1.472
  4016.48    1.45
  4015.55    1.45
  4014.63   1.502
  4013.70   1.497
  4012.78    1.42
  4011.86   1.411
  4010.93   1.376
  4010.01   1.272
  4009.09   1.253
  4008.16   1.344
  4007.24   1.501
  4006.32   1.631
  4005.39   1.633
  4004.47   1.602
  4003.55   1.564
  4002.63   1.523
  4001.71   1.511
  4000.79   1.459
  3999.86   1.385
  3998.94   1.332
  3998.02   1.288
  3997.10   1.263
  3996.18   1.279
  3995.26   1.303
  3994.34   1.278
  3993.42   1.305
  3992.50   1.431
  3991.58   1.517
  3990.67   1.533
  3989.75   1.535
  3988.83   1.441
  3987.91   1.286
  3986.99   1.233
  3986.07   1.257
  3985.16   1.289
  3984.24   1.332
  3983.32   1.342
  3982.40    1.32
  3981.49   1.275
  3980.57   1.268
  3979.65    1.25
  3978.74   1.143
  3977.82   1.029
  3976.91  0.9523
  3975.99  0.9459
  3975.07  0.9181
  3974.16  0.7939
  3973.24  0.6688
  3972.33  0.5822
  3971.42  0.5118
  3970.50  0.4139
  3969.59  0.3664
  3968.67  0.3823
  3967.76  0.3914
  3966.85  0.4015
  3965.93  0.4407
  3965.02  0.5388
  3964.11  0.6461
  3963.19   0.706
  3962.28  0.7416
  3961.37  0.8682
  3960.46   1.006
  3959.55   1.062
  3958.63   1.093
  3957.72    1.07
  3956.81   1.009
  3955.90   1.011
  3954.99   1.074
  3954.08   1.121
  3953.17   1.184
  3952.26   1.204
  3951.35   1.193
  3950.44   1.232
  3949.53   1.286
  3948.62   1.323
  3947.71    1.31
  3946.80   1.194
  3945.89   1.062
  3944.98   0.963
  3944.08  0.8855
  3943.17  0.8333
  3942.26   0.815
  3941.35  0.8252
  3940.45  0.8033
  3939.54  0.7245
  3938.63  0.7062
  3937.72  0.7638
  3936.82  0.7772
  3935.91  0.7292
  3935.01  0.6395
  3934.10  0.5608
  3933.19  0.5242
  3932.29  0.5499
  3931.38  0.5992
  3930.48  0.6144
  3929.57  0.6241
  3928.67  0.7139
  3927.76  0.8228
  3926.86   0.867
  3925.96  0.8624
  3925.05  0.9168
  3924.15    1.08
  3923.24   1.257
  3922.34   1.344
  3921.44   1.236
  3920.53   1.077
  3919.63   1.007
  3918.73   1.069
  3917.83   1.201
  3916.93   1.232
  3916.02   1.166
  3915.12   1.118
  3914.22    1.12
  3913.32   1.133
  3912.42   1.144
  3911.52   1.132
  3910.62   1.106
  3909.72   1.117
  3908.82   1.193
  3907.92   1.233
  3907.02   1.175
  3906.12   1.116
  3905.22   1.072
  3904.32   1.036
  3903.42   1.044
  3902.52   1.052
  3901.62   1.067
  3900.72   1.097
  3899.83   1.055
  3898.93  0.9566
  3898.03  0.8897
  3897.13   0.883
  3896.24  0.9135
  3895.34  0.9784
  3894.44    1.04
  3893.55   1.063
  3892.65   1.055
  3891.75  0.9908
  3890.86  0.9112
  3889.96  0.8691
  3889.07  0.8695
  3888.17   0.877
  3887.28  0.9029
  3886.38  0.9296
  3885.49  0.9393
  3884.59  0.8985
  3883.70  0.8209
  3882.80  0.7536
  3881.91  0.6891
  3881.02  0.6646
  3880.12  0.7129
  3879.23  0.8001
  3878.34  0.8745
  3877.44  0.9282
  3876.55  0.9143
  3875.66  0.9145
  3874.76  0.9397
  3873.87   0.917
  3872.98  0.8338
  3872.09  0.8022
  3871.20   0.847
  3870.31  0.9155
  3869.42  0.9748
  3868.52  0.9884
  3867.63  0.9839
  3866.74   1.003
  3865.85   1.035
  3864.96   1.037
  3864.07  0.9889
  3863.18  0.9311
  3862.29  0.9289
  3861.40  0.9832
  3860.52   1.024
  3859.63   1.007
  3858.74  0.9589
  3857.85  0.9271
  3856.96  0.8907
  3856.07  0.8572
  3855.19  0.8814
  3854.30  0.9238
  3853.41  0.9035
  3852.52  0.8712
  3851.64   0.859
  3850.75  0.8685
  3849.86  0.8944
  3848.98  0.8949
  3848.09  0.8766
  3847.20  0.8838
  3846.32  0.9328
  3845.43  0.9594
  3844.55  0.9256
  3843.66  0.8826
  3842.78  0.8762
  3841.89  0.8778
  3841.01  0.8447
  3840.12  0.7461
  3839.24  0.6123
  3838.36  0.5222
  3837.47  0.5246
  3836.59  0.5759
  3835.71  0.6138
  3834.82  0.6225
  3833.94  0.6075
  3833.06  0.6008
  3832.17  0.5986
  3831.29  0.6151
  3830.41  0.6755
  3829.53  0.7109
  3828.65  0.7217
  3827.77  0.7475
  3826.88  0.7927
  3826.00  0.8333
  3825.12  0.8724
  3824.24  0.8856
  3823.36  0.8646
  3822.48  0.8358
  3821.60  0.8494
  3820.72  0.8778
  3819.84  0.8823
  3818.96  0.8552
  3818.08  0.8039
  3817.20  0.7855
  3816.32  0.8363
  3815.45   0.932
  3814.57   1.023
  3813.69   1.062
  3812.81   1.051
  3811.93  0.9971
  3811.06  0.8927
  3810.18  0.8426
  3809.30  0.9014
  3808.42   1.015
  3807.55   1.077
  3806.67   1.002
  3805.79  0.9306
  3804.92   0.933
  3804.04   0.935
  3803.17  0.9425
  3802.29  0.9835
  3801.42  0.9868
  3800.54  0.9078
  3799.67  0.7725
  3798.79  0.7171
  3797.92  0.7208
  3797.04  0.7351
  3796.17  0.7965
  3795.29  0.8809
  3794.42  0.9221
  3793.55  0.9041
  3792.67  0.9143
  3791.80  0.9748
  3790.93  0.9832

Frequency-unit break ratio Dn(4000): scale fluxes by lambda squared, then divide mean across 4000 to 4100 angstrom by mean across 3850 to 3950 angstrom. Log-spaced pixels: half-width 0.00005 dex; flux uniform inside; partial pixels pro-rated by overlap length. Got 1.66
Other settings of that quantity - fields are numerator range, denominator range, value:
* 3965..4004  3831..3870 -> 1.40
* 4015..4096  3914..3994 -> 1.59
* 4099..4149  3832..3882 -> 1.95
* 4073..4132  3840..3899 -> 1.79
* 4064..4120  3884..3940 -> 1.65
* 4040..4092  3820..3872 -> 1.95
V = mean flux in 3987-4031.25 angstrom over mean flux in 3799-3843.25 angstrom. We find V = 1.8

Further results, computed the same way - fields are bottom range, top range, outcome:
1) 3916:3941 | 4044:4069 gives 1.64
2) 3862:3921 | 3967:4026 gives 1.30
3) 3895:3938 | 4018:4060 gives 1.46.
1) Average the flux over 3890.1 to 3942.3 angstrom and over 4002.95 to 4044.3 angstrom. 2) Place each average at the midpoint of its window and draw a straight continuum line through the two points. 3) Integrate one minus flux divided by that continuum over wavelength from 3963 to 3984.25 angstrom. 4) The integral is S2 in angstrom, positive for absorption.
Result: 7.35 angstrom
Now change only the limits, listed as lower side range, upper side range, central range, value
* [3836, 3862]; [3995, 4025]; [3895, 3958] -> 8.37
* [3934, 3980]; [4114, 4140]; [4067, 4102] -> -2.97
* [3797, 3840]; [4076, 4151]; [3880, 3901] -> 1.48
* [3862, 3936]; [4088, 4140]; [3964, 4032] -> -3.69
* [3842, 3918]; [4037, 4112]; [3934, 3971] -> 8.70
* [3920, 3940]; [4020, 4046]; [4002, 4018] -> -2.06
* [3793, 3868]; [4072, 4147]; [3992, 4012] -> -2.84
